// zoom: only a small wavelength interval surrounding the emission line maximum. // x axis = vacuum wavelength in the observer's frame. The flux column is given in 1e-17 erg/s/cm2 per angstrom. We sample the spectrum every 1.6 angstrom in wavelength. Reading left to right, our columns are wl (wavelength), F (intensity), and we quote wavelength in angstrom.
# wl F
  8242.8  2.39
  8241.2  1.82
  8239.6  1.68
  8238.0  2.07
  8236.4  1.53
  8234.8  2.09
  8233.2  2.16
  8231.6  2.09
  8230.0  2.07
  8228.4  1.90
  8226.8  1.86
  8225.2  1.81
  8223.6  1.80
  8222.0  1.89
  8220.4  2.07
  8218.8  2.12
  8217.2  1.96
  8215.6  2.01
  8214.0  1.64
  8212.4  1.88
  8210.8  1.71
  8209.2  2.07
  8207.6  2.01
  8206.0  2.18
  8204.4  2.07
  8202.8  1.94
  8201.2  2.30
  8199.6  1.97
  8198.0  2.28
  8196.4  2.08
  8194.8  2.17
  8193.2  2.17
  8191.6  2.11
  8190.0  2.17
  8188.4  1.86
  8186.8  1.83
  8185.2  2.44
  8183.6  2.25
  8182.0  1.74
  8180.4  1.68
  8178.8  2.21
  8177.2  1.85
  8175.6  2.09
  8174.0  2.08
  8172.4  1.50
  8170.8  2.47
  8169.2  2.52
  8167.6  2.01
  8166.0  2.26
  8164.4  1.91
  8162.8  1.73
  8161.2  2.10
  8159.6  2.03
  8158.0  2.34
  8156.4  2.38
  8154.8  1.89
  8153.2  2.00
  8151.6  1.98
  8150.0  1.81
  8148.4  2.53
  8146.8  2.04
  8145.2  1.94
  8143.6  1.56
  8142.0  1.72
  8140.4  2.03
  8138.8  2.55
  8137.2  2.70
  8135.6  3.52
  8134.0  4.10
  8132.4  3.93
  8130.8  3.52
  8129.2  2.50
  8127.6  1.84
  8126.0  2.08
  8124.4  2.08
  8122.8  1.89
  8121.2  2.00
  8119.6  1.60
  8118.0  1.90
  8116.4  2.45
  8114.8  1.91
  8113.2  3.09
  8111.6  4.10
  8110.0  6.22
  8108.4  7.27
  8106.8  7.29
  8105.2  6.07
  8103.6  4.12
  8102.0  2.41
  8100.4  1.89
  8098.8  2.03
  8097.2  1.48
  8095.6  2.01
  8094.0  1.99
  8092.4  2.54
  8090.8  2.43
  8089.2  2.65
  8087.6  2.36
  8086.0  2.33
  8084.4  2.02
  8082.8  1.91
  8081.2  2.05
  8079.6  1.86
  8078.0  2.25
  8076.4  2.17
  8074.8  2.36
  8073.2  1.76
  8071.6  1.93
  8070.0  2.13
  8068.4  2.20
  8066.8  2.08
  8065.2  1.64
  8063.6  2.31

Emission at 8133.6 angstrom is [N II] 6583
